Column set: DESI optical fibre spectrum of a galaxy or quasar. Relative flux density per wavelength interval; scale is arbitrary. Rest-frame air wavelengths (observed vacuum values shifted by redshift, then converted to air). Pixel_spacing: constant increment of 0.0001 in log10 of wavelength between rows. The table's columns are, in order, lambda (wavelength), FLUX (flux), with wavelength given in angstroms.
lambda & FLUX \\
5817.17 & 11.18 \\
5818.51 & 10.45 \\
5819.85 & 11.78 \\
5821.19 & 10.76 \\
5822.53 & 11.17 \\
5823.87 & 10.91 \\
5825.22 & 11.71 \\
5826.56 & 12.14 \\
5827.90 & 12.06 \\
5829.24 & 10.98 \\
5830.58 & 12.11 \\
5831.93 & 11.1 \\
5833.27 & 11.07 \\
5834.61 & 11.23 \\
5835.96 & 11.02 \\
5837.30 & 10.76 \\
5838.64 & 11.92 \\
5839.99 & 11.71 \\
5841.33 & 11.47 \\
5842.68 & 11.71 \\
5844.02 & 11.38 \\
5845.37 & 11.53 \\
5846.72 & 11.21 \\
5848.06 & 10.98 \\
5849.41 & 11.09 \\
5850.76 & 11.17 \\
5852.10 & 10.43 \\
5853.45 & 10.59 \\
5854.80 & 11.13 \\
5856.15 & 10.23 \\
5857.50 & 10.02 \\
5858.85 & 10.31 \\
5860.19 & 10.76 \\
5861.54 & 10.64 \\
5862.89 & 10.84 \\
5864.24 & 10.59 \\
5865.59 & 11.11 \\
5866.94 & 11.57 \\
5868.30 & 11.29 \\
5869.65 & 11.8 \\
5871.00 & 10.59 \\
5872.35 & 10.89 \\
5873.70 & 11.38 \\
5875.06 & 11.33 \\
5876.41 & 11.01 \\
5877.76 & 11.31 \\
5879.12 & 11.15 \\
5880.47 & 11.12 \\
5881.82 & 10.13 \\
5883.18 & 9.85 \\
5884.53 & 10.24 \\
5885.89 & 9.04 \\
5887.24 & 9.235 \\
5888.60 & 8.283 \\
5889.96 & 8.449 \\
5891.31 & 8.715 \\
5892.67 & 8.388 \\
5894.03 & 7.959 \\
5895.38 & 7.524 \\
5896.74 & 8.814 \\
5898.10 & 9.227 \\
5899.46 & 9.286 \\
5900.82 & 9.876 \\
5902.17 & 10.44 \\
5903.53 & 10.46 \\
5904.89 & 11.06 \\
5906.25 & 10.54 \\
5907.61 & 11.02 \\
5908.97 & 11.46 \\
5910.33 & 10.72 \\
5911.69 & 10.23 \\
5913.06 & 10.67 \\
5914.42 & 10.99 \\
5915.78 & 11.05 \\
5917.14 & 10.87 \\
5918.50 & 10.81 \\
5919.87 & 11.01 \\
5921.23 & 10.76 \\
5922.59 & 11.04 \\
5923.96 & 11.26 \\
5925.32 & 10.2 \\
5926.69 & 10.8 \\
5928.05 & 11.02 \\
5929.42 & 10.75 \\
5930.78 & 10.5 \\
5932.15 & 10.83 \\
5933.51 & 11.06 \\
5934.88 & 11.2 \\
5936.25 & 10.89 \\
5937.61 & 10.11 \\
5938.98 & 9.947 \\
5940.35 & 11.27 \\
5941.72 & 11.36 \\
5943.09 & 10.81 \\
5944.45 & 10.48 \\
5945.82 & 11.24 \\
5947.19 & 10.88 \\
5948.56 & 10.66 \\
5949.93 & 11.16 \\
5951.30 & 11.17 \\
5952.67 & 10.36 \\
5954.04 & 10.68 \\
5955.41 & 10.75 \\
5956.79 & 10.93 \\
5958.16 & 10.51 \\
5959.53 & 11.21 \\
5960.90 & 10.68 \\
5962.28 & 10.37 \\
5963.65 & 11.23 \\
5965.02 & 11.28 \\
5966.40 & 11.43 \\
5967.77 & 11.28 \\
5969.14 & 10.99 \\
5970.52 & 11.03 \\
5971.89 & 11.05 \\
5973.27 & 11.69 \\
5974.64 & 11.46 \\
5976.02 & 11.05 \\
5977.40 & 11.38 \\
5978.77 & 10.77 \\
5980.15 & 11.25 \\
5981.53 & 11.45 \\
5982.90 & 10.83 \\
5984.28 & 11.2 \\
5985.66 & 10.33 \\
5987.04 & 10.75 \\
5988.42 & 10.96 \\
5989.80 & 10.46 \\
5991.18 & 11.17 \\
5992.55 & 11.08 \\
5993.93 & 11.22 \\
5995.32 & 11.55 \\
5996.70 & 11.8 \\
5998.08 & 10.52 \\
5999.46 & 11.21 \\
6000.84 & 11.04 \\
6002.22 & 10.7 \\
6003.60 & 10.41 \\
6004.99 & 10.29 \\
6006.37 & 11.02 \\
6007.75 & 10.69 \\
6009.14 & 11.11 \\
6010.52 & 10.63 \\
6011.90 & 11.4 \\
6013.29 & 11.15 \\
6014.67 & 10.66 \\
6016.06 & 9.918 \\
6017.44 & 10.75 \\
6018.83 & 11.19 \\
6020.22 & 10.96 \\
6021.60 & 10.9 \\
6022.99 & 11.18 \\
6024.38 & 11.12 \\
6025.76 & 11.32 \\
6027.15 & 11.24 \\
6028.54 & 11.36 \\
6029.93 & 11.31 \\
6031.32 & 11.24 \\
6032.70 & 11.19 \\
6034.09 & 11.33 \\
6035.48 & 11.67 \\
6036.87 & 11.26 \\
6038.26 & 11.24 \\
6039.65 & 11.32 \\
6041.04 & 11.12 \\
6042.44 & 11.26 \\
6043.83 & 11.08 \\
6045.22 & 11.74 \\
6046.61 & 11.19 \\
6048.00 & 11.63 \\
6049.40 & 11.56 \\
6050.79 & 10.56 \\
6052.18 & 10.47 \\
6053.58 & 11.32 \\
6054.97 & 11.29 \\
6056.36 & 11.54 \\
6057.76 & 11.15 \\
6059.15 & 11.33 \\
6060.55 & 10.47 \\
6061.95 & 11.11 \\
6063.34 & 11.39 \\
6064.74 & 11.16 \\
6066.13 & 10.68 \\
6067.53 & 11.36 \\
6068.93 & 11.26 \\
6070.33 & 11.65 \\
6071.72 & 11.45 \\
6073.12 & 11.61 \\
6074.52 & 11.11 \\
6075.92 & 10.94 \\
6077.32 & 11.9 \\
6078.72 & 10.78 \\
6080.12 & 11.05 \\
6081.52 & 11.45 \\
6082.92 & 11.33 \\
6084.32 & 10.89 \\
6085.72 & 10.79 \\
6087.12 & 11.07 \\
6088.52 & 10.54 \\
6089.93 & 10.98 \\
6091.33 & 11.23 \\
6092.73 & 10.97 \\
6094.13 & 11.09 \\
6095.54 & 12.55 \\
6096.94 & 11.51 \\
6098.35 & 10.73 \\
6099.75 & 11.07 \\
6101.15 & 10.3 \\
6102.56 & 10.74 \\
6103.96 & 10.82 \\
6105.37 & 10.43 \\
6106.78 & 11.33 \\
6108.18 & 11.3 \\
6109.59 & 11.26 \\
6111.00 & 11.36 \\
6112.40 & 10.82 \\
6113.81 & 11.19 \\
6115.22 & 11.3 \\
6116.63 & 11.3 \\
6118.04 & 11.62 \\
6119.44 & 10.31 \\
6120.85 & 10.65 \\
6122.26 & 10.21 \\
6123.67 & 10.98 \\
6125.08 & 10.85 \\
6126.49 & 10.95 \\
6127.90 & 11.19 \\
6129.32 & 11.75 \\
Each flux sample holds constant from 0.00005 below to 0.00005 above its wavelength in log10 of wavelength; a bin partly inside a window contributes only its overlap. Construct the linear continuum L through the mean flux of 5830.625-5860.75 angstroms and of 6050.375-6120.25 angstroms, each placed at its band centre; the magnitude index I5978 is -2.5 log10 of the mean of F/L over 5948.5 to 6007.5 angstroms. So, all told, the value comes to 0.01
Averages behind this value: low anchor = 11.1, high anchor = 11.1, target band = 11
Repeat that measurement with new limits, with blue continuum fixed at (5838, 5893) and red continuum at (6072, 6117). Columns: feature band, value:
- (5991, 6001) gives -0.029 mag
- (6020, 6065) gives -0.020 mag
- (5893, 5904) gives 0.172 mag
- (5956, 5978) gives -0.023 mag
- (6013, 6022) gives 0.019 mag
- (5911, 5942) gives -0.002 mag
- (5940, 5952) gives -0.018 mag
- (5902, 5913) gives 0.000 mag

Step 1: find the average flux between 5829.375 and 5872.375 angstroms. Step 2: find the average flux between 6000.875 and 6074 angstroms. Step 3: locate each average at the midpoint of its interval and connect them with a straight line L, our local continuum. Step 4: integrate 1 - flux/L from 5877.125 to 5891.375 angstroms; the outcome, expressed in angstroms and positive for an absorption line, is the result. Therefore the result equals 1.6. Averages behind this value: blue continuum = 11.1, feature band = 9.81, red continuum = 11.1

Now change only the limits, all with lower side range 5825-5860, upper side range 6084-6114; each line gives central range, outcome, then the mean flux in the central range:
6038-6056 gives -0.2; 11.2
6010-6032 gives 0.1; 11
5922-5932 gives 0.3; 10.8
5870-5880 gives 0.0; 11.1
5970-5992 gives 0.1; 11.1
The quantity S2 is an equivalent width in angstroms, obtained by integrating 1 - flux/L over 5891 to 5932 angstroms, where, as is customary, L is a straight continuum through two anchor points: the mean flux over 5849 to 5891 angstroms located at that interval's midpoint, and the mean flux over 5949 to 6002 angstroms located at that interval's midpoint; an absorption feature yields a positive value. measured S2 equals 1.8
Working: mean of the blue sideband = 10.5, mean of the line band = 10.3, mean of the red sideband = 11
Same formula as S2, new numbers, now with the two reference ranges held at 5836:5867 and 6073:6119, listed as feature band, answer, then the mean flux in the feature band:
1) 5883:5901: 3.5 angstroms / 8.87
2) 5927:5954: 0.5 angstroms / 10.8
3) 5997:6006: 0.3 angstroms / 10.8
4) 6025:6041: -0.3 angstroms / 11.3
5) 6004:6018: 0.4 angstroms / 10.8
